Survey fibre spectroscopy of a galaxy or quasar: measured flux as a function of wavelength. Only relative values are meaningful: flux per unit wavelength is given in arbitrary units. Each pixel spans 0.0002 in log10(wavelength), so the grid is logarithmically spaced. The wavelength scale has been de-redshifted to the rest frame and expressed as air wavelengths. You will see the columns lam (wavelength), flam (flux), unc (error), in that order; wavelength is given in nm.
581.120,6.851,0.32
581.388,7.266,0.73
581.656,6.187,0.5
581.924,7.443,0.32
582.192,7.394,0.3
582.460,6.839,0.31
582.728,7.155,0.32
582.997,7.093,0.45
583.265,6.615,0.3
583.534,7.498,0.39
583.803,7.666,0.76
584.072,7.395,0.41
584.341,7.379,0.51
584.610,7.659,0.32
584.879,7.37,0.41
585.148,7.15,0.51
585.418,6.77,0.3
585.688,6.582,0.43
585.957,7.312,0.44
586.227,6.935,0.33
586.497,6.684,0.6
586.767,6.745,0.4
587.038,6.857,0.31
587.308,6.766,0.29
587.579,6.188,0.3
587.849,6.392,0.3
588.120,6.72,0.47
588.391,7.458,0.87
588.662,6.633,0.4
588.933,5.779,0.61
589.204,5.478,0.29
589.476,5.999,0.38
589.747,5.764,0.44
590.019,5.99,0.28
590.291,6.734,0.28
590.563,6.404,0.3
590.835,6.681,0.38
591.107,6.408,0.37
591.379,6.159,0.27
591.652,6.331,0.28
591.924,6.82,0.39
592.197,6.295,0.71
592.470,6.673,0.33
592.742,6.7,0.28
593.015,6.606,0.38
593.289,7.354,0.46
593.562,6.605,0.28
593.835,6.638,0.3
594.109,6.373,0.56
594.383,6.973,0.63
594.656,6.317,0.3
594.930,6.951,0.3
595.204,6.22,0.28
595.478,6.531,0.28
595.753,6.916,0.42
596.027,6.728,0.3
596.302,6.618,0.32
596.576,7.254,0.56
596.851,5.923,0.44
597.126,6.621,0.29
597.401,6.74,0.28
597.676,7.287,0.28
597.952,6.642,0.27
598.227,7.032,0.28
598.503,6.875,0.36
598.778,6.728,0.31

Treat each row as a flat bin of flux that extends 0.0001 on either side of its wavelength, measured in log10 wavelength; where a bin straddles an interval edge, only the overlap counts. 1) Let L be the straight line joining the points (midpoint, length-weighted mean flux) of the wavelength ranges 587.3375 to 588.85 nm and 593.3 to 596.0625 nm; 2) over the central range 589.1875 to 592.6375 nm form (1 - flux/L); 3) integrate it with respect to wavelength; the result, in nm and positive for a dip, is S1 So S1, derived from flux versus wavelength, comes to 0.17 nm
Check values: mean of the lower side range 6.65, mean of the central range 6.32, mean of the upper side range 6.66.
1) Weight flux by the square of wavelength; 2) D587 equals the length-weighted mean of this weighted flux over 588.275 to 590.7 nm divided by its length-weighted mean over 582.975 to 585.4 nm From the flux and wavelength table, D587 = 0.87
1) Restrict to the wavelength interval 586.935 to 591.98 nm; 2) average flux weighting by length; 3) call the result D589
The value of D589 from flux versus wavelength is 6.39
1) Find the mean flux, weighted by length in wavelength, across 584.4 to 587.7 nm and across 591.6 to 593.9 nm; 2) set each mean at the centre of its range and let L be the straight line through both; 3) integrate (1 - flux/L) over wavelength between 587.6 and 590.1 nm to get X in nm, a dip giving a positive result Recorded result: 0.213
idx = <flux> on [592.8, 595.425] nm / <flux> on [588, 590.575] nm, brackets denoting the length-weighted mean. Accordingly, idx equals 1.06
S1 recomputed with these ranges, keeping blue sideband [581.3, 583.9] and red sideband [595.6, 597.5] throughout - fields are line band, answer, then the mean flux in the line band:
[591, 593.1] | 0.10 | 6.5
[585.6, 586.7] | 0.02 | 6.89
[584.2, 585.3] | -0.05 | 7.38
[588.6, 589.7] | 0.16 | 5.91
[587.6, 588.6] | 0.03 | 6.77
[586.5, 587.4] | 0.03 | 6.77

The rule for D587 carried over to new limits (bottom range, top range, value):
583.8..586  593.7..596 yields 0.95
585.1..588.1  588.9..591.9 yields 0.93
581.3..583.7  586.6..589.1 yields 0.95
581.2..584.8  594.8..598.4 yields 0.98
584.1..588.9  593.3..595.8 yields 0.99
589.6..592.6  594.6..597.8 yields 1.06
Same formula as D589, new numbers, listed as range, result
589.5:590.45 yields 6.15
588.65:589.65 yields 5.88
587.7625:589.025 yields 6.63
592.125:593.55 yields 6.74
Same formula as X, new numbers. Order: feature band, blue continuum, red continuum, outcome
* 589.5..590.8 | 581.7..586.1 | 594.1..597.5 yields 0.12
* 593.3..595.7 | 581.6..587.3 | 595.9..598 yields 0.06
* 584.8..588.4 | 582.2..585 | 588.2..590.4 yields -0.05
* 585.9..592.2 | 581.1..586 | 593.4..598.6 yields 0.43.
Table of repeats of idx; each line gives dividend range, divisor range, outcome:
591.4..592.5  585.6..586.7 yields 0.94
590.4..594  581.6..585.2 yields 0.91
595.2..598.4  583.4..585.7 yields 0.92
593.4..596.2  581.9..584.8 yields 0.91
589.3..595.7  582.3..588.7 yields 0.93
